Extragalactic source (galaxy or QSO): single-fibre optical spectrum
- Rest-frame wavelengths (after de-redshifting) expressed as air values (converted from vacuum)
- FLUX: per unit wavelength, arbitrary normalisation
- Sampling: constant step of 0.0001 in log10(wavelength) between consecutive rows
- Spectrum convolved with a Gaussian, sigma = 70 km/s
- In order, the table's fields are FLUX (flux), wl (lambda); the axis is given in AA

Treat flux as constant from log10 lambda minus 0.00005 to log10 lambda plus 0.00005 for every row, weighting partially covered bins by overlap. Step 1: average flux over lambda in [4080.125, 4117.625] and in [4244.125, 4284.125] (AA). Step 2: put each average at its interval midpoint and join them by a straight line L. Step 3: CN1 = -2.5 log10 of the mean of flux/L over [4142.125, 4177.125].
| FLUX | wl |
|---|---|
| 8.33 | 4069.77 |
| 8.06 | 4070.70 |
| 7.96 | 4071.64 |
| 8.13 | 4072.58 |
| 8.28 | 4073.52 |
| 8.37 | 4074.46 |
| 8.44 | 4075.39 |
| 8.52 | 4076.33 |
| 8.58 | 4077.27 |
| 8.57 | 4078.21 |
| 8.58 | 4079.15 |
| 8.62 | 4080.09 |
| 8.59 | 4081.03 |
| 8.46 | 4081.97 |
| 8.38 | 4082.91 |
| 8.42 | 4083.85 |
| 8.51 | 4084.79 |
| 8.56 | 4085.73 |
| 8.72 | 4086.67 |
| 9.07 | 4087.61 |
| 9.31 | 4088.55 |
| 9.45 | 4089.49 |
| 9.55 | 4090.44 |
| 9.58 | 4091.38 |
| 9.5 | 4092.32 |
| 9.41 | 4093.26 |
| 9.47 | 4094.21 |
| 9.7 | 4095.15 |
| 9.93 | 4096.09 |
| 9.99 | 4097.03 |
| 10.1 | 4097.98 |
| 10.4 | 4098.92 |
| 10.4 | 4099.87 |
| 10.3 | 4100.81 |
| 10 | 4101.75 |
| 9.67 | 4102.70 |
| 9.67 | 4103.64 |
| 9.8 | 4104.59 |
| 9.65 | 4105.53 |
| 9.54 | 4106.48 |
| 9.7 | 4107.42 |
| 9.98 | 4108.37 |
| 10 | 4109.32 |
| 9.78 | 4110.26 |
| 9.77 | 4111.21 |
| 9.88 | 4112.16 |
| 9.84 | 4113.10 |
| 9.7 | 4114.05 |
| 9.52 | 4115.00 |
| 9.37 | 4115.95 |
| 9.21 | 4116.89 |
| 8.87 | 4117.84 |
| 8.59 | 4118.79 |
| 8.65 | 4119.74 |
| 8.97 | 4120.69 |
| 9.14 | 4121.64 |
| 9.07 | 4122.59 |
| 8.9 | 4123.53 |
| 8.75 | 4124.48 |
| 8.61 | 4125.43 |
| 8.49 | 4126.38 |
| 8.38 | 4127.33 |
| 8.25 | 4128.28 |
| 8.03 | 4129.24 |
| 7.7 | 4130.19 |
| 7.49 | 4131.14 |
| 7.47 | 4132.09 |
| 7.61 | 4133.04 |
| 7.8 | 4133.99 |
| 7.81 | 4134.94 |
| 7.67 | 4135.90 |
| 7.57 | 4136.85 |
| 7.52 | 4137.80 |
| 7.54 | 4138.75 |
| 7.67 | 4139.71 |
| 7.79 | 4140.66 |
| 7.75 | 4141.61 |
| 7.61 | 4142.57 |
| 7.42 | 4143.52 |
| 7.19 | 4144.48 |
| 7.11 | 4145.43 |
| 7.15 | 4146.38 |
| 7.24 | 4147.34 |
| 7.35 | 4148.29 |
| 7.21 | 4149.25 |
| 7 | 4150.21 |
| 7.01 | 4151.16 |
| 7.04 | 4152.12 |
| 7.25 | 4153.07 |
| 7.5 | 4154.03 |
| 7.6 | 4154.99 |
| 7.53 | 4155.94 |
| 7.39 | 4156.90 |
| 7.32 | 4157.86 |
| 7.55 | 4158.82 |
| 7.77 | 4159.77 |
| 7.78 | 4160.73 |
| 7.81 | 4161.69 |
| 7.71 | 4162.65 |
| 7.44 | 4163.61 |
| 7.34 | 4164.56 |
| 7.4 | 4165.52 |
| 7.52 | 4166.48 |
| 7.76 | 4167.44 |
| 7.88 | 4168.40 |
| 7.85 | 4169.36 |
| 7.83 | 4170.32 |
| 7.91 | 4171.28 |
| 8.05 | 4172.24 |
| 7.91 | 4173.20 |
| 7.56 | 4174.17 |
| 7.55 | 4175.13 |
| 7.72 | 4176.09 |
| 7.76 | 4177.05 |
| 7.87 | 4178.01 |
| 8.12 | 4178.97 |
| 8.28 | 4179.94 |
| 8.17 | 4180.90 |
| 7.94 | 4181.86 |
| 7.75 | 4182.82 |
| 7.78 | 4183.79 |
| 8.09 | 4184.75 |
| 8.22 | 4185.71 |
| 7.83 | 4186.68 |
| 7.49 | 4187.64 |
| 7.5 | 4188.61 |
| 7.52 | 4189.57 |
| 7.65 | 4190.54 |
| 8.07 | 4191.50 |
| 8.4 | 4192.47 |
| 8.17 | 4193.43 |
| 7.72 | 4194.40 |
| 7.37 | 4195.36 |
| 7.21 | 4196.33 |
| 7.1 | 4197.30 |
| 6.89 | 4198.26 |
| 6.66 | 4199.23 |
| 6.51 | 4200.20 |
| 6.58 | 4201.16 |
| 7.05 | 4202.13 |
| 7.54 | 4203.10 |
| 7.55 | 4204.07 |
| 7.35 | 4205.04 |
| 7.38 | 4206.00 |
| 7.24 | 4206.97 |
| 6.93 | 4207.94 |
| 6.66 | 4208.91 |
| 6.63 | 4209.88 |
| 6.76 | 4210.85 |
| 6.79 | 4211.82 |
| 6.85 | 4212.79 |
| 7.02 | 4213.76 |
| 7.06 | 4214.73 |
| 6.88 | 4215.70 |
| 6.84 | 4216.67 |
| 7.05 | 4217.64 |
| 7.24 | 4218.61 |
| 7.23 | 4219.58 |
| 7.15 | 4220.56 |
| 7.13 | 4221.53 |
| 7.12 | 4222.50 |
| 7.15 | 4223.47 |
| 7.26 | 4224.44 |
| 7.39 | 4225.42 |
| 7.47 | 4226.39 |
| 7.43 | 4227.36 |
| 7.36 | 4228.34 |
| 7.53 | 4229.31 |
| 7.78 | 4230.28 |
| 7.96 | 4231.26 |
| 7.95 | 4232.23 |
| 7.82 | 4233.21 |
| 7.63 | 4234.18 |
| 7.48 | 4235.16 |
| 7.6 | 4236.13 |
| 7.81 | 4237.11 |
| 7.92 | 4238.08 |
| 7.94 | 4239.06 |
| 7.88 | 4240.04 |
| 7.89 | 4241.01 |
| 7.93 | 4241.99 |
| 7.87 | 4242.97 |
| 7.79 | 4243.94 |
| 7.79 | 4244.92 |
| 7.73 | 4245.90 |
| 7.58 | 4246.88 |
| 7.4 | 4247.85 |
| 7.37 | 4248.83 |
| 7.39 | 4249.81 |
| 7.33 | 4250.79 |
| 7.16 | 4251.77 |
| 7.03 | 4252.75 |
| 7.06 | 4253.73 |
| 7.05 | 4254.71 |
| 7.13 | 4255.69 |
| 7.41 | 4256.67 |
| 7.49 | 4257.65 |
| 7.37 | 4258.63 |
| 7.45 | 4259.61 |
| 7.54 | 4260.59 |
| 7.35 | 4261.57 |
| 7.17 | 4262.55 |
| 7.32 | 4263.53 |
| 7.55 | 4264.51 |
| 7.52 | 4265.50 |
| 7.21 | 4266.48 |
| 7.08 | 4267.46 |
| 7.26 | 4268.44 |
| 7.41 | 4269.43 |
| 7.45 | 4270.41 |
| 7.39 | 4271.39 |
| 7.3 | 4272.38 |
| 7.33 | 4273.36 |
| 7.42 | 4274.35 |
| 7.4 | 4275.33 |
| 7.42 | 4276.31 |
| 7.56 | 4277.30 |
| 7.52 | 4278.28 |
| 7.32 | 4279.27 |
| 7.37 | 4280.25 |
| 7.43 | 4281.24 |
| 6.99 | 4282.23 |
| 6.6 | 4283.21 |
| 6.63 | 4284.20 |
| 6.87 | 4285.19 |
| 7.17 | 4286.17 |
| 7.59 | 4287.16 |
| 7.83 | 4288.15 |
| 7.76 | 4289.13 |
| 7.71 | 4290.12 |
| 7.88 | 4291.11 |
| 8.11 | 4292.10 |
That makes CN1 0.16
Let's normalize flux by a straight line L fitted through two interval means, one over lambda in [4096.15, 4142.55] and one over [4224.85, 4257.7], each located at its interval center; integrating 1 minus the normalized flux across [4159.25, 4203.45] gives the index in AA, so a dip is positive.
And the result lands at 3.11 AA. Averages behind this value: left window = 8.92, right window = 7.57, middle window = 7.65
